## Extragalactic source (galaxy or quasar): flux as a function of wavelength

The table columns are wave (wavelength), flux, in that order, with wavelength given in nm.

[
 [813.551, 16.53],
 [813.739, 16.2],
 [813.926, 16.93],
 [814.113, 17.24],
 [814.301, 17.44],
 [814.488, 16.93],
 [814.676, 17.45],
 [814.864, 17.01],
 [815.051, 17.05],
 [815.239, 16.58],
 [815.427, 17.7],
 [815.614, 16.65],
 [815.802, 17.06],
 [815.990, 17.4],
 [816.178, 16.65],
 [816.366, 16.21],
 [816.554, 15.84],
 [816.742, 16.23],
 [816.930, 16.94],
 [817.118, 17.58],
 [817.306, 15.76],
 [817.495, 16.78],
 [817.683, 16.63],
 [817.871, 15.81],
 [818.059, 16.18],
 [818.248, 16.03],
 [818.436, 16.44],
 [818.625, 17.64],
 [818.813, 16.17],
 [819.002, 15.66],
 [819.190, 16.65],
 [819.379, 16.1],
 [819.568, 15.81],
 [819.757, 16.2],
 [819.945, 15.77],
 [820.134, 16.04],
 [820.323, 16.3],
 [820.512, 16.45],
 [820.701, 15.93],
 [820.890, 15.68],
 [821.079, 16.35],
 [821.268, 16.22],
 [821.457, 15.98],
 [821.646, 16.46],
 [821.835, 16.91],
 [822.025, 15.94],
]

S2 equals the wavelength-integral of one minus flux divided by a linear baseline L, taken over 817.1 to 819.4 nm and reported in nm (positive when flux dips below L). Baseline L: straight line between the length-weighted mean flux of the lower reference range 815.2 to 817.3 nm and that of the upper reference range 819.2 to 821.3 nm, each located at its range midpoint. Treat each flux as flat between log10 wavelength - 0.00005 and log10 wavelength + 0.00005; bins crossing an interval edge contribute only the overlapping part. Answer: 0.01 nm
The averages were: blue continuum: 16.8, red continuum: 16.1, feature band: 16.4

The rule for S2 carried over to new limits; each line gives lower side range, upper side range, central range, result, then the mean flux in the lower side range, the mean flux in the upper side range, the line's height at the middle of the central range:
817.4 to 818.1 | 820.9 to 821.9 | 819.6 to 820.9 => 0.021 nm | 16.4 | 16.3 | 16.3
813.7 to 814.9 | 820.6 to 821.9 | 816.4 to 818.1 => 0.029 nm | 17.1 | 16.2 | 16.7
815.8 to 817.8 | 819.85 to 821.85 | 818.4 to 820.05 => 0.009 nm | 16.6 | 16.2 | 16.3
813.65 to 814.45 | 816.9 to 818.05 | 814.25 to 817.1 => -0.020 nm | 17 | 16.5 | 16.8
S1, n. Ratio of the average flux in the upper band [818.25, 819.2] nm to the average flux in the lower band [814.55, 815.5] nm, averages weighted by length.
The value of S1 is 0.96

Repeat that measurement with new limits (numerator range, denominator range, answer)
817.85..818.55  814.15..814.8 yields 0.94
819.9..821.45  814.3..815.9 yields 0.94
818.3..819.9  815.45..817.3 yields 0.98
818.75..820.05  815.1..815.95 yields 0.94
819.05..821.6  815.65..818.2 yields 0.97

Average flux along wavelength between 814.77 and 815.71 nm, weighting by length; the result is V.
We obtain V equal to 17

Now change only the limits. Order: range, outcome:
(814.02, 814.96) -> 17.2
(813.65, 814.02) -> 16.6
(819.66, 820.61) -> 16.2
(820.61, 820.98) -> 15.8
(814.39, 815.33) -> 17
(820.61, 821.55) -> 16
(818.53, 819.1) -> 16.5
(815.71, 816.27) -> 17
